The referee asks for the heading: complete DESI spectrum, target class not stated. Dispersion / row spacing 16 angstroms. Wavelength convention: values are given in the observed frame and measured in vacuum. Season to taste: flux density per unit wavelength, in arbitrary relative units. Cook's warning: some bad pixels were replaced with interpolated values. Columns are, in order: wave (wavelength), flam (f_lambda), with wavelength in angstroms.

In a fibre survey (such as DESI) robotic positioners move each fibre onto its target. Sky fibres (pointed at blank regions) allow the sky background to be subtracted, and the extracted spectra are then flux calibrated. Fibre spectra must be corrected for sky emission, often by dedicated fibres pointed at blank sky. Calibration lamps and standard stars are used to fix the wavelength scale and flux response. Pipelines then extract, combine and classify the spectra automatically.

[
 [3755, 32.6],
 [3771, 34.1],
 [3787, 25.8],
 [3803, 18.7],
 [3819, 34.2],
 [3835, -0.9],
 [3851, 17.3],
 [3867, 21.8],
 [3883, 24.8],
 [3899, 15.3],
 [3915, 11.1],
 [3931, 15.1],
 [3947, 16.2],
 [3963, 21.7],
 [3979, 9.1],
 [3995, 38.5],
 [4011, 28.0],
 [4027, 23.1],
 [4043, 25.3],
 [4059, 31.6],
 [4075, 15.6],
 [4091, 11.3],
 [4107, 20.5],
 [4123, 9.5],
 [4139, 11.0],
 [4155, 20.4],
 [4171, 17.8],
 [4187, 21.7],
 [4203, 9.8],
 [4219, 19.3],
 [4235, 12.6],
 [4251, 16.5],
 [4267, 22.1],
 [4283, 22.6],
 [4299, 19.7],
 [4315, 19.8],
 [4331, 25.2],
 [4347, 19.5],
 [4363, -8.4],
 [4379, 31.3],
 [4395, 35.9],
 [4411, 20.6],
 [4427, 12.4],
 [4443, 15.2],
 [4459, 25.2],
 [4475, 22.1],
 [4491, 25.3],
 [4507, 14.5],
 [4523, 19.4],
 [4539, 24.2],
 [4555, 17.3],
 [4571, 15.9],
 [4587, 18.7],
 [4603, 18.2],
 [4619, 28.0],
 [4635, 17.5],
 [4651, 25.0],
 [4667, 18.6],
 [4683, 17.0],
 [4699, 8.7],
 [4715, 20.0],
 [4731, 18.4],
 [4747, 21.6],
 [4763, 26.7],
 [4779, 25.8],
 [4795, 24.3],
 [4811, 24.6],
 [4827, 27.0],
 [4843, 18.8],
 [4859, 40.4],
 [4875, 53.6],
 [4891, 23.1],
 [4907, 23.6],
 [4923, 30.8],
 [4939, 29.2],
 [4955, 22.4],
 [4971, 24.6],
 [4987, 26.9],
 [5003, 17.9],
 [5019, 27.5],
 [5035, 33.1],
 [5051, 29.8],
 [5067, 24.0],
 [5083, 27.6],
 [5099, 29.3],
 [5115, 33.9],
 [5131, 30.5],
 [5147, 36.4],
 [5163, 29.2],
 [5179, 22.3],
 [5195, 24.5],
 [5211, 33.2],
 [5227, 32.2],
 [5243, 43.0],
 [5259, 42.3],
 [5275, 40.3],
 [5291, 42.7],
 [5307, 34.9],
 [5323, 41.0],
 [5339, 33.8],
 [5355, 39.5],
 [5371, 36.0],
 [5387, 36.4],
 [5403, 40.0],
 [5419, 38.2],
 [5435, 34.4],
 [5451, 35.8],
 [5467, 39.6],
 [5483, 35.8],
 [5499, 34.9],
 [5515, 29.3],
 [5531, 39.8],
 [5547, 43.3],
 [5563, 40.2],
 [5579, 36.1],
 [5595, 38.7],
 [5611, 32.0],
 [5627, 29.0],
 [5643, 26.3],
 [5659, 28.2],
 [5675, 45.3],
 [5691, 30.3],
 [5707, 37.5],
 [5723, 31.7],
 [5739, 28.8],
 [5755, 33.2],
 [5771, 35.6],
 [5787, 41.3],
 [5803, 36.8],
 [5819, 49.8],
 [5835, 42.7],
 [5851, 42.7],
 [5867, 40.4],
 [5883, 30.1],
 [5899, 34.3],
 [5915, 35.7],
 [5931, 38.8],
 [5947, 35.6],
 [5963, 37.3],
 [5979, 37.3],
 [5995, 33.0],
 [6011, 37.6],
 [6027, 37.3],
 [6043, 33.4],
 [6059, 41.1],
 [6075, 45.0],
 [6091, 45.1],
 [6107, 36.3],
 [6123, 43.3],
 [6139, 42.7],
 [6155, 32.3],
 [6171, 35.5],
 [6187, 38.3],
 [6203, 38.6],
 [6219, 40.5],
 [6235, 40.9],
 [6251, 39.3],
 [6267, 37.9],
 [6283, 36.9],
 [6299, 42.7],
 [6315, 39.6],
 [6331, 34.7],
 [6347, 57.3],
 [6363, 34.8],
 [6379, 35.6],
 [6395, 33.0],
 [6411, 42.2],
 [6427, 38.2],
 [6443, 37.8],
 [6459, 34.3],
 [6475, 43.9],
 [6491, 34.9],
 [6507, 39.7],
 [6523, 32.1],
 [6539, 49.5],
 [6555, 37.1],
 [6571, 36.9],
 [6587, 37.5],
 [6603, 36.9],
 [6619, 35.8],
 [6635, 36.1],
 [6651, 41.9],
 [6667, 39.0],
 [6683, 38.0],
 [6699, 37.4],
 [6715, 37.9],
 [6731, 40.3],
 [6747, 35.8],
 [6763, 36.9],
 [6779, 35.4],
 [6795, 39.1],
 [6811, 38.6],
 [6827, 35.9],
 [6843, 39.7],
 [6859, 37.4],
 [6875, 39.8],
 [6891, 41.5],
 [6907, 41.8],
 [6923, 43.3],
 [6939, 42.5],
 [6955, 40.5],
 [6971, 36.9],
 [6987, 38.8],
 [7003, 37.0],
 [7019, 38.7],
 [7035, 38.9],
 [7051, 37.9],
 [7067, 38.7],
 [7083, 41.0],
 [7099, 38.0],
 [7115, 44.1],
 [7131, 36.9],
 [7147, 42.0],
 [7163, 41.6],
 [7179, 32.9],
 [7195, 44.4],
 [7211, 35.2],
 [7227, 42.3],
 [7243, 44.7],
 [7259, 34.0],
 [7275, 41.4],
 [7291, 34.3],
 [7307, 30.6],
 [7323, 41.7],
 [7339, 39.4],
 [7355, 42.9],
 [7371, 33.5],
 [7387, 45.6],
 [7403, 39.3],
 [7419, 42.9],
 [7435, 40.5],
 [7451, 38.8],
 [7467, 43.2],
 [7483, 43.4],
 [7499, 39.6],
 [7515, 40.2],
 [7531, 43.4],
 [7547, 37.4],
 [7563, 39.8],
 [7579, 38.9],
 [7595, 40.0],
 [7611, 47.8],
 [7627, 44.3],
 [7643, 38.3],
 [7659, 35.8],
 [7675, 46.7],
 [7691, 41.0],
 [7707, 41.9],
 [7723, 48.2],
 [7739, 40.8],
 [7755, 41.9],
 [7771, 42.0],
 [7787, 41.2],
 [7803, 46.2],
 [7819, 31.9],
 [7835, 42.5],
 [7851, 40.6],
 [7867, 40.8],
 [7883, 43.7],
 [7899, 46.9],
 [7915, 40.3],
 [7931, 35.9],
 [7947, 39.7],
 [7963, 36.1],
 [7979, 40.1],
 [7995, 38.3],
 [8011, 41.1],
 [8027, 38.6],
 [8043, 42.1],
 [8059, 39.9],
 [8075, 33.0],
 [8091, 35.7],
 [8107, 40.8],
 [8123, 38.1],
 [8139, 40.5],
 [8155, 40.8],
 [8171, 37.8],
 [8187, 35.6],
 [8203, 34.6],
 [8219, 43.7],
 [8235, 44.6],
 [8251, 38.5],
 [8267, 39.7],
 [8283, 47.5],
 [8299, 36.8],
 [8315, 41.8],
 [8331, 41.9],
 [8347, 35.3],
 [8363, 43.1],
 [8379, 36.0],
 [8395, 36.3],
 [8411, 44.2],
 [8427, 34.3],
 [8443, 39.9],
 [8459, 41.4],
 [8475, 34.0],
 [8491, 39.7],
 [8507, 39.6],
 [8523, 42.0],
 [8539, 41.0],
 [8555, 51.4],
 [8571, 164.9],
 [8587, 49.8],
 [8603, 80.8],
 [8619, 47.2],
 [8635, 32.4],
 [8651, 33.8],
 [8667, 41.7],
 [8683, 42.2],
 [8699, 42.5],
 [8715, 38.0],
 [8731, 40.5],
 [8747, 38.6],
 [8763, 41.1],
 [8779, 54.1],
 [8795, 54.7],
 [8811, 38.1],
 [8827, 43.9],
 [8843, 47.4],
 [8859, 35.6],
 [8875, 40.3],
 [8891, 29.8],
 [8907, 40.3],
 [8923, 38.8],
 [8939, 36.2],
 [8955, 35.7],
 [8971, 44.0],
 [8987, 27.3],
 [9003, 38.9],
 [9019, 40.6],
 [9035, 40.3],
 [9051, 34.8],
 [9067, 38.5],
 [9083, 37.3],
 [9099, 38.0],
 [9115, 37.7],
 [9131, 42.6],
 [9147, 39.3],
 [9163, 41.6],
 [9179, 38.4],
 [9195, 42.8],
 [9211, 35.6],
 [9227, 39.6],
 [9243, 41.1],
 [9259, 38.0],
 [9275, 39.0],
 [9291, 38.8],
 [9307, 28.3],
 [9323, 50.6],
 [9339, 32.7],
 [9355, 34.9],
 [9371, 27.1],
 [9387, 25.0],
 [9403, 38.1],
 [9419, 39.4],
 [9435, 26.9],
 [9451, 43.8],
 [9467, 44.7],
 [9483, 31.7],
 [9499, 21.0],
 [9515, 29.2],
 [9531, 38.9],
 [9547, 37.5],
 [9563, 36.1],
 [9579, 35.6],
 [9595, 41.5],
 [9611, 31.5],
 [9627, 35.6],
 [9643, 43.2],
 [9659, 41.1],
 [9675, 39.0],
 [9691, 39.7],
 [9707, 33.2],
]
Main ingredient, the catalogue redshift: 0.31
